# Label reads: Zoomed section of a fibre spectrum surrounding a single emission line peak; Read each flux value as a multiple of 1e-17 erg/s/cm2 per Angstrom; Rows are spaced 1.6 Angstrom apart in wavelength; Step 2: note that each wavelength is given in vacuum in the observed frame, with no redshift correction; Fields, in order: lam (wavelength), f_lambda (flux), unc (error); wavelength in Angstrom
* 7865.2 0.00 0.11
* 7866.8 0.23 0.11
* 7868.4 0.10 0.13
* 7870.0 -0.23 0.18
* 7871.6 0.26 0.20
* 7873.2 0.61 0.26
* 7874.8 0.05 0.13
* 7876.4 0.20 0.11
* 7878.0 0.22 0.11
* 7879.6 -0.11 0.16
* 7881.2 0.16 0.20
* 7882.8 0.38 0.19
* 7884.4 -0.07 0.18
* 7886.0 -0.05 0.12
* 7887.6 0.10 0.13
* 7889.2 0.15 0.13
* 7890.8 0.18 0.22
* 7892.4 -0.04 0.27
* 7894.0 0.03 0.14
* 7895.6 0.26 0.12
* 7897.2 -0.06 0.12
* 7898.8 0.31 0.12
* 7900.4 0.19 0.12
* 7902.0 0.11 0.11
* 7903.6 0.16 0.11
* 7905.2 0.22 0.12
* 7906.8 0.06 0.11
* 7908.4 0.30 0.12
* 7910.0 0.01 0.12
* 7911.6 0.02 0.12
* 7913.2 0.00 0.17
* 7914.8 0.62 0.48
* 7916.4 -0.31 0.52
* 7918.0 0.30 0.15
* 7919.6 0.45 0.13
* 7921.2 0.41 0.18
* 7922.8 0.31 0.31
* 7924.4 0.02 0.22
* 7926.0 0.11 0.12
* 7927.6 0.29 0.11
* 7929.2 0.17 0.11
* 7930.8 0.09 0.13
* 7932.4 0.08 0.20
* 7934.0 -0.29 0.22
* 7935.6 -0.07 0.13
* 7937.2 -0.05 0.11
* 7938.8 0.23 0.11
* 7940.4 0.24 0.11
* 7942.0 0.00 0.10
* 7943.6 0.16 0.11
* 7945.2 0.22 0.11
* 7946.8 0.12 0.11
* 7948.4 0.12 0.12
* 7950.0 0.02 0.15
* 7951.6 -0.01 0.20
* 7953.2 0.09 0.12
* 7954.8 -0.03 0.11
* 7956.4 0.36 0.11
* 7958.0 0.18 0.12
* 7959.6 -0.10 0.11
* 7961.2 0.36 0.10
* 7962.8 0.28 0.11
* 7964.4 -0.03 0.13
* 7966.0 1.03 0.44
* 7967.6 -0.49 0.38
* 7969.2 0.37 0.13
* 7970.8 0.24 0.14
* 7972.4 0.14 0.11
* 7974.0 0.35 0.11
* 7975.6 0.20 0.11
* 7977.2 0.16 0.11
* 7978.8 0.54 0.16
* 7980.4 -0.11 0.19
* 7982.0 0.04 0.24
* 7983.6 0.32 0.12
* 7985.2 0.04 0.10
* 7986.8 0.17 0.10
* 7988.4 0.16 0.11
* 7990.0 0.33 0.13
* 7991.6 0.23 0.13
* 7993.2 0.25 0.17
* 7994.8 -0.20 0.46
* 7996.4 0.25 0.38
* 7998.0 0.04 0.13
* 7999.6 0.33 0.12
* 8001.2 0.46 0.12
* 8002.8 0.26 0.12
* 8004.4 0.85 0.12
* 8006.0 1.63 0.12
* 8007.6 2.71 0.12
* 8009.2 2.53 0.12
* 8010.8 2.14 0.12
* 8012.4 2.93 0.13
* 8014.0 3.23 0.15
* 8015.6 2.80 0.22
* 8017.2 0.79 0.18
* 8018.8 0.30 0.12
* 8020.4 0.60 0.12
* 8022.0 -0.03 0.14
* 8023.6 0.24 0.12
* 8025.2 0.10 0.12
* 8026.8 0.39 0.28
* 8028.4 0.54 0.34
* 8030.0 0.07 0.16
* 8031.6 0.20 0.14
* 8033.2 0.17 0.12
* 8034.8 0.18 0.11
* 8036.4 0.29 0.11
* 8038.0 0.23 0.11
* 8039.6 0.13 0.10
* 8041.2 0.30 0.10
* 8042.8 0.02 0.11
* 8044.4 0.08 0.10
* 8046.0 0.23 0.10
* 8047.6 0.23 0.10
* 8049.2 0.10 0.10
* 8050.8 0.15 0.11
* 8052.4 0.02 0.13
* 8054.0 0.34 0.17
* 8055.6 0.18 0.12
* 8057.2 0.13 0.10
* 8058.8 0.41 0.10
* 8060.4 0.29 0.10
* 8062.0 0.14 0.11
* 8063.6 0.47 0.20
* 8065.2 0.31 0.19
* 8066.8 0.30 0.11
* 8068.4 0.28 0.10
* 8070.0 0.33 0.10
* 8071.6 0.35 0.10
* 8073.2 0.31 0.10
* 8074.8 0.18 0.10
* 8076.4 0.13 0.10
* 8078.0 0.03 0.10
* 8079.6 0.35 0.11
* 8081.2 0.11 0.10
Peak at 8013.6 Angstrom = [O II]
